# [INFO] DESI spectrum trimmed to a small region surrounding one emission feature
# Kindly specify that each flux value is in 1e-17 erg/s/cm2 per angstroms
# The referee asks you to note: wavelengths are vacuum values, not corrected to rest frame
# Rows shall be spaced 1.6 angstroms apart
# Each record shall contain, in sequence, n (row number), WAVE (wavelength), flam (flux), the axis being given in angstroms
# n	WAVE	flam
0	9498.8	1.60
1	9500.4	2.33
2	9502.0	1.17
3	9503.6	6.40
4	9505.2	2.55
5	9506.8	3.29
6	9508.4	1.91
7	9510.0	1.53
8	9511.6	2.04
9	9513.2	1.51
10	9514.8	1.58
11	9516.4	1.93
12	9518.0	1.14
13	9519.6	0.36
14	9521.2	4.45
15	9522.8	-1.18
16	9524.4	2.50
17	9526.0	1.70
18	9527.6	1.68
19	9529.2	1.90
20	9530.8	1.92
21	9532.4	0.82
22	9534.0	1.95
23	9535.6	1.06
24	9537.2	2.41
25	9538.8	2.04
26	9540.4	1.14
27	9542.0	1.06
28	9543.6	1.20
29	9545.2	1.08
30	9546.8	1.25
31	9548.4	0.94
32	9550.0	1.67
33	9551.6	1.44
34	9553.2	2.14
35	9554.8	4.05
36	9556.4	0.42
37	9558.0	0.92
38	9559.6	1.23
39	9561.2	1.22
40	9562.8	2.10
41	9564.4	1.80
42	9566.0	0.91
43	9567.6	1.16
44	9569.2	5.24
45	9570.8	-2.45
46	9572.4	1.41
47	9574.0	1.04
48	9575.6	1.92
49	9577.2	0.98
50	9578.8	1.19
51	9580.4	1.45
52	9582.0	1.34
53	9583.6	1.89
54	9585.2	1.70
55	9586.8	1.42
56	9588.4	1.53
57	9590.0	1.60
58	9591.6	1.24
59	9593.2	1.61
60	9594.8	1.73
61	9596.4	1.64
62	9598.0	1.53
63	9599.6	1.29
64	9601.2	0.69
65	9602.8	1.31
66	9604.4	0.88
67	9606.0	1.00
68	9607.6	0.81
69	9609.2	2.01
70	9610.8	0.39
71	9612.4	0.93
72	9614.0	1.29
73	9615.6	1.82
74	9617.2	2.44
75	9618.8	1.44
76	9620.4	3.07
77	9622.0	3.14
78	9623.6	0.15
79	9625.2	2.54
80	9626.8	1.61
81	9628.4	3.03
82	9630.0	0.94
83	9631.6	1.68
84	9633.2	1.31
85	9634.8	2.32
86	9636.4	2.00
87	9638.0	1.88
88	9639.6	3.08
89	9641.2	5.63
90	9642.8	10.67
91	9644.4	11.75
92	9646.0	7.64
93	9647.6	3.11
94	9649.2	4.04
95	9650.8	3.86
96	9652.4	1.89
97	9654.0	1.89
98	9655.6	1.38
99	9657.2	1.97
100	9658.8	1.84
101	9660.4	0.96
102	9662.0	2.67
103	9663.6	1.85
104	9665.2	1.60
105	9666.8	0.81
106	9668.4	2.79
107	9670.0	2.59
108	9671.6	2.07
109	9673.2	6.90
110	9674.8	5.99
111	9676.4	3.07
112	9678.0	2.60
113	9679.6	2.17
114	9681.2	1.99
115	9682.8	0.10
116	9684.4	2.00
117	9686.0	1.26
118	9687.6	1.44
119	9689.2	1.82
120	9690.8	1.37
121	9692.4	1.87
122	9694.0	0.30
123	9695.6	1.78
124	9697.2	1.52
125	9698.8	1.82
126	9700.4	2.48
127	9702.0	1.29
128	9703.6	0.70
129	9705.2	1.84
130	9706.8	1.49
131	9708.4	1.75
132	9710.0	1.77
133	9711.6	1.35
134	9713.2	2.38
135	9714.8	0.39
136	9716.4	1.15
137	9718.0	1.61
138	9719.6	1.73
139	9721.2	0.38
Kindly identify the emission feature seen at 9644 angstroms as H-alpha 6563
